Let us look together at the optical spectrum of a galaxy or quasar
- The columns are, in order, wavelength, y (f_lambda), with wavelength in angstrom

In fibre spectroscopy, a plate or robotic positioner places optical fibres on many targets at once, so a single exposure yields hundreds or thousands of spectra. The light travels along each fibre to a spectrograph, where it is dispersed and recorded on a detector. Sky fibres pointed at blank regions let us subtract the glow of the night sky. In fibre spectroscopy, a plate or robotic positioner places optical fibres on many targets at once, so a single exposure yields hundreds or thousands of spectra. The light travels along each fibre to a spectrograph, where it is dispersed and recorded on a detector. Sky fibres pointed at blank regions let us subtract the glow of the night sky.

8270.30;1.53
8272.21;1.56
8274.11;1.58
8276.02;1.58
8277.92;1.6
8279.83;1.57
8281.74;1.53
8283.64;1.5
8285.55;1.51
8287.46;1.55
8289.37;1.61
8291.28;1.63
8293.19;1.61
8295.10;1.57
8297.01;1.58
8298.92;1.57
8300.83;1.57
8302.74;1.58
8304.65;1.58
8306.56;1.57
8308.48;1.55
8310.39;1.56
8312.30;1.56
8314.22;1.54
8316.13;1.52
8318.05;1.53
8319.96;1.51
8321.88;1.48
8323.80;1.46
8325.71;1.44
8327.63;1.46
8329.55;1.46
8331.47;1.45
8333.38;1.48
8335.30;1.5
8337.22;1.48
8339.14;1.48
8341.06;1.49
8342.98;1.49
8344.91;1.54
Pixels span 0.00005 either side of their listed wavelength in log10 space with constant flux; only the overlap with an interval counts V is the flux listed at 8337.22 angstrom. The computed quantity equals 1.48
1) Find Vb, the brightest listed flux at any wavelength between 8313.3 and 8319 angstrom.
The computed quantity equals 1.54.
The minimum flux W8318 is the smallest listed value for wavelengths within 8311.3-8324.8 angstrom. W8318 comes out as 1.46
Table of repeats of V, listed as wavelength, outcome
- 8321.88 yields 1.48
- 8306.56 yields 1.57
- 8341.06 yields 1.49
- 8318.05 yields 1.53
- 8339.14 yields 1.48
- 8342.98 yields 1.49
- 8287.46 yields 1.55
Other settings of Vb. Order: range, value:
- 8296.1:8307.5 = 1.58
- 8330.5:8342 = 1.5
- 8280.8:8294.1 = 1.63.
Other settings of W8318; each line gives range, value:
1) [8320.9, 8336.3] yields 1.44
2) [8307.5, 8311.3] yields 1.55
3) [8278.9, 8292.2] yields 1.5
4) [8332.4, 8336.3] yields 1.48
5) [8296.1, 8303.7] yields 1.57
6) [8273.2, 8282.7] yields 1.53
